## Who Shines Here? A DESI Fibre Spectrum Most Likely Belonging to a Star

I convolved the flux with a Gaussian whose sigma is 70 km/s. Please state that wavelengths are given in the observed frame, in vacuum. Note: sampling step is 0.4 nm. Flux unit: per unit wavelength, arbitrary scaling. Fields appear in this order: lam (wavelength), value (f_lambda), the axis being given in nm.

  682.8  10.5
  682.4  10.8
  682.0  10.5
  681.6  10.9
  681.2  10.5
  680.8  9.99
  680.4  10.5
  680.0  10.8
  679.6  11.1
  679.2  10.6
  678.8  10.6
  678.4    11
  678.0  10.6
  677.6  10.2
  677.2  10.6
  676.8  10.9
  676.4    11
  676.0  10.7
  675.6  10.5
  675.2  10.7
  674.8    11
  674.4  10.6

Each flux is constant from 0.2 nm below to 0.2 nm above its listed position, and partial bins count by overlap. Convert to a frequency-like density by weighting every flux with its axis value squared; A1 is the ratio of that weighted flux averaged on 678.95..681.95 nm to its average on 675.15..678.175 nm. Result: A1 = 1.0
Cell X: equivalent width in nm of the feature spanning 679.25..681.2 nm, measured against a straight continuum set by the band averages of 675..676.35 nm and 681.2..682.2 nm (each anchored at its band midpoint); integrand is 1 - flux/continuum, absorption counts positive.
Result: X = 0.01 nm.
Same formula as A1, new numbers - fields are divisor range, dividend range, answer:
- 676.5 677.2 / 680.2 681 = 0.96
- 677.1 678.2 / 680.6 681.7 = 1.01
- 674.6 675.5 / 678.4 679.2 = 1.00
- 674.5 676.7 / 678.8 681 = 1.00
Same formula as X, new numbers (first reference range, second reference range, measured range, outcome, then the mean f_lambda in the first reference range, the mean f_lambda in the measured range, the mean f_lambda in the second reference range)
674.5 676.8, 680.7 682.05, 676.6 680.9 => 0.00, 10.8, 10.6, 10.5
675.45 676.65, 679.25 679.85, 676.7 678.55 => 0.03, 10.8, 10.6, 11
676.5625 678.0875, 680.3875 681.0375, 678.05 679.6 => -0.05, 10.6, 10.8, 10.2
